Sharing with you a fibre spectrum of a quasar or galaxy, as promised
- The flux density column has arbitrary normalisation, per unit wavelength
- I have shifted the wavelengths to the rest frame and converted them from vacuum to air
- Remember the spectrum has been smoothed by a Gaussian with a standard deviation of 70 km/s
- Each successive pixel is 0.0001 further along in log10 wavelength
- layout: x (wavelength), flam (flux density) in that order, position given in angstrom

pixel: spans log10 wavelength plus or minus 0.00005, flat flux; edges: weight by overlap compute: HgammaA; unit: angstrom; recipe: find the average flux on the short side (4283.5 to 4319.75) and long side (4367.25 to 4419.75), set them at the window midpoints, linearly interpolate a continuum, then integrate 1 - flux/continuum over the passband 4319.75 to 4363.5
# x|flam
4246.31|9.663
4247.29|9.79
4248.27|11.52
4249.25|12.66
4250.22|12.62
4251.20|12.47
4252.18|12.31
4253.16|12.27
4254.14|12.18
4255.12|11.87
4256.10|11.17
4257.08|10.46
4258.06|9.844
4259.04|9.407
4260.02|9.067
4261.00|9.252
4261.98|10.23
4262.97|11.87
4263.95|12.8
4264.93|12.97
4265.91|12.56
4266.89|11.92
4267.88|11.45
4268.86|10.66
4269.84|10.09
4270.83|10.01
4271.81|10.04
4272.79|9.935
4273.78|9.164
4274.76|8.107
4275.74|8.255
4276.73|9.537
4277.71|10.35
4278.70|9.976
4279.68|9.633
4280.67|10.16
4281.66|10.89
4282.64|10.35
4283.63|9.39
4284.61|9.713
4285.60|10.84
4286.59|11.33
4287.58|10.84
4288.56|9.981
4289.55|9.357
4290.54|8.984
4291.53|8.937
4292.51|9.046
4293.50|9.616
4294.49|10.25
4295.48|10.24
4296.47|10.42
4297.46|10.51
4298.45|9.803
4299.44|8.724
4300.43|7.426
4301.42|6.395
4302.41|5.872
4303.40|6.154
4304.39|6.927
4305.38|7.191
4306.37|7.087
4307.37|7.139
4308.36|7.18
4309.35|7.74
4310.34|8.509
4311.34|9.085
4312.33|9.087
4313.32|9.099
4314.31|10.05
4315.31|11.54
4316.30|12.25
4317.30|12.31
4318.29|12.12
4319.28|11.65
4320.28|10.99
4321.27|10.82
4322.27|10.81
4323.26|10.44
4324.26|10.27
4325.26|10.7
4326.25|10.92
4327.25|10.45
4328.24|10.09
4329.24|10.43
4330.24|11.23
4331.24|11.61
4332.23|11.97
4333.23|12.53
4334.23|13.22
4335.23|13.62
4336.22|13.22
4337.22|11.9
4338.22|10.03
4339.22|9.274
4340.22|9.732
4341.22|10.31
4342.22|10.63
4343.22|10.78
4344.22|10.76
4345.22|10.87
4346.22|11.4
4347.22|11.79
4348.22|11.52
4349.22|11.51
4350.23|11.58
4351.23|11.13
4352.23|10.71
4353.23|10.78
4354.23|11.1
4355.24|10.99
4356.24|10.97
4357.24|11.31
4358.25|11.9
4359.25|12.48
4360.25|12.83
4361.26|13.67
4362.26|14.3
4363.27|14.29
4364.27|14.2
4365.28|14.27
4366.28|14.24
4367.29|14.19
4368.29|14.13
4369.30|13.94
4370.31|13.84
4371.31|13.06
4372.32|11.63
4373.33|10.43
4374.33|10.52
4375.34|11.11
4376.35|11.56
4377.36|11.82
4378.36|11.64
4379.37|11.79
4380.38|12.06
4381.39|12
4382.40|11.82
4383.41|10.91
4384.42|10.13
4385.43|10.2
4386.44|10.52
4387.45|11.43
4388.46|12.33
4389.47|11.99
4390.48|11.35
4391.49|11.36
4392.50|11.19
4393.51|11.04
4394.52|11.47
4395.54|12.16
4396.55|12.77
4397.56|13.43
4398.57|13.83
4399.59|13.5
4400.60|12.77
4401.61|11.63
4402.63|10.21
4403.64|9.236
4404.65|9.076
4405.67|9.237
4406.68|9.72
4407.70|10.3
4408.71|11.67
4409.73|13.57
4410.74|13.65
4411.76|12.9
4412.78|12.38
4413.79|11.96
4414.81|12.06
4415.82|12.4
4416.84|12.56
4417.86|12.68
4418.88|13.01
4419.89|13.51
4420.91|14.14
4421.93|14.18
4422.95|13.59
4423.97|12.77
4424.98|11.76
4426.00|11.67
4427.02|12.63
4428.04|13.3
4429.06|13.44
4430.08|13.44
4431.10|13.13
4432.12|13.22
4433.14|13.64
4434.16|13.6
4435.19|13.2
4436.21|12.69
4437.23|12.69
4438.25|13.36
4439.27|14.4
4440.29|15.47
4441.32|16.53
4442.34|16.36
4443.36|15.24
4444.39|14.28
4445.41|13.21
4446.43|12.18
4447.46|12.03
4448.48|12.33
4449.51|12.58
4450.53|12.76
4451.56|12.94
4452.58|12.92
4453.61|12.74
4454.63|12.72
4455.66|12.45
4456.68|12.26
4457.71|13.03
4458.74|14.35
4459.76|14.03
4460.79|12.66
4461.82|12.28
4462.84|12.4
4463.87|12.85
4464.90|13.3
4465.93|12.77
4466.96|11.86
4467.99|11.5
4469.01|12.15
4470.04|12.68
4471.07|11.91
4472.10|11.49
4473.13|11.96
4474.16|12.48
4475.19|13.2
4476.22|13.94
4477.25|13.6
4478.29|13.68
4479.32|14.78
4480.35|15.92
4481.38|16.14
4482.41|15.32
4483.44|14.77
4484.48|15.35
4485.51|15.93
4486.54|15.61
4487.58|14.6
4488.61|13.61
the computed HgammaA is -4.2 angstrom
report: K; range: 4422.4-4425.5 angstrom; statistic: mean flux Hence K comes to 12.7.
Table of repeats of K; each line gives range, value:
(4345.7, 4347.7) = 11.6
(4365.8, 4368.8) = 14.2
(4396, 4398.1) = 13.1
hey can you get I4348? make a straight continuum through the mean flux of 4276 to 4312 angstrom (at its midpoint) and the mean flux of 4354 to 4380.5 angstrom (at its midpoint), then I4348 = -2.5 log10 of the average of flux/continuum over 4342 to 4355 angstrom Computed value 0.05 mag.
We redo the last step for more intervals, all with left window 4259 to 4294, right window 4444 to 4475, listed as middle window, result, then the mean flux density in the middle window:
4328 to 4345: -0.03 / 11.3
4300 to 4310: 0.46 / 6.94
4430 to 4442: -0.12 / 13.8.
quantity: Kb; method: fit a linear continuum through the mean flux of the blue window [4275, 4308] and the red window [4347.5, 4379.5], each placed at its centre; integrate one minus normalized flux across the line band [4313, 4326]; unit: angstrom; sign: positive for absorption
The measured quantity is -0.9 angstrom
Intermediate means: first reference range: 9.11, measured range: 11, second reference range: 12.3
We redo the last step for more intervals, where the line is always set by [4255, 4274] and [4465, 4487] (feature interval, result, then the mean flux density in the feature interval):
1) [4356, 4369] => -1.3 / 13.3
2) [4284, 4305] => 3.8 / 9.1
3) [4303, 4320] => 3.3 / 9.17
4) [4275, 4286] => 1.1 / 9.87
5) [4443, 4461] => 0.4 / 13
